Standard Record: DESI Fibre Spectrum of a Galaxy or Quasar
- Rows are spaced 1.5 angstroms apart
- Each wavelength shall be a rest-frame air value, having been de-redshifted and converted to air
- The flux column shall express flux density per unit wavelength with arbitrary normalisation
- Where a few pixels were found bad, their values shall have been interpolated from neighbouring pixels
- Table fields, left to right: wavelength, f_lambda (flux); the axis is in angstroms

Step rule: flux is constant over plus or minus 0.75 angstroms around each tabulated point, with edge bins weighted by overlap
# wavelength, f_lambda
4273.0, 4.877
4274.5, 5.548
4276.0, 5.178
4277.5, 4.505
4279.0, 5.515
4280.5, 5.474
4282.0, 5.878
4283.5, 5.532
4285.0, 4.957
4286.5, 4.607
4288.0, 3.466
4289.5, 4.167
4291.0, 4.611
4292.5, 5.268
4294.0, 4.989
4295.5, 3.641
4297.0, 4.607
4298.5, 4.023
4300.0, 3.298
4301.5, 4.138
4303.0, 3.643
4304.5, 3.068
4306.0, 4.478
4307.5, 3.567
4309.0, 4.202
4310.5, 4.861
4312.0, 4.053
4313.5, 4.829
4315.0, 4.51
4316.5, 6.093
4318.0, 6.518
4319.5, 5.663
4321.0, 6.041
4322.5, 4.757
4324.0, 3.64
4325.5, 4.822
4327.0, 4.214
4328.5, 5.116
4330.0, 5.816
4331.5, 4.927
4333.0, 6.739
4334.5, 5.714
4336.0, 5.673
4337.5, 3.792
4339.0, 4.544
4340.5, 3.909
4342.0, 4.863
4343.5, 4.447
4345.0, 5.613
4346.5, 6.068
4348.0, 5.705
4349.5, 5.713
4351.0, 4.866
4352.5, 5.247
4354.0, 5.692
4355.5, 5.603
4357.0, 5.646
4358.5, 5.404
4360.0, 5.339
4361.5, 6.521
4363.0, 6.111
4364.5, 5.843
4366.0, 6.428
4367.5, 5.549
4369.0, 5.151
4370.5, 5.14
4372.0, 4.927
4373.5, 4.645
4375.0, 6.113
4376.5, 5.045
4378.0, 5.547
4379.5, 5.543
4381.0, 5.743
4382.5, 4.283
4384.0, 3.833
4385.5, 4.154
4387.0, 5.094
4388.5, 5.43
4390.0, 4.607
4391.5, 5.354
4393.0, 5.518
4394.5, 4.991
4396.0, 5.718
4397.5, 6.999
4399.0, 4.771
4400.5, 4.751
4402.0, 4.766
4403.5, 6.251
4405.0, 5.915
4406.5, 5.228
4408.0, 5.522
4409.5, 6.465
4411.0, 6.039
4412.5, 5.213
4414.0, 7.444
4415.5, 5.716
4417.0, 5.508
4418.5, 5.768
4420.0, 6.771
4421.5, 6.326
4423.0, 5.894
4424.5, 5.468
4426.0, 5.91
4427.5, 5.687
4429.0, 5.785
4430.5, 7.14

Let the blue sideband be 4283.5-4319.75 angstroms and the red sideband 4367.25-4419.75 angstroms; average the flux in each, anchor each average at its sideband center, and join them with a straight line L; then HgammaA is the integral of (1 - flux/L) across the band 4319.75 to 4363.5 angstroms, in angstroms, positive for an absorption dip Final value -3.4 angstroms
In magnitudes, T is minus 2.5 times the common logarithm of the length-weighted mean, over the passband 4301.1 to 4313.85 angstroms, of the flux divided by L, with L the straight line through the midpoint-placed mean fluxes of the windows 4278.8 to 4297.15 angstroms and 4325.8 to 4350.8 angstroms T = 0.21 mag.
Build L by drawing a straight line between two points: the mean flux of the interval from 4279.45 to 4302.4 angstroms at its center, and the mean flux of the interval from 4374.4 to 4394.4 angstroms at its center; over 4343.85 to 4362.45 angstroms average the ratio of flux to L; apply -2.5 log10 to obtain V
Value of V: -0.14 mag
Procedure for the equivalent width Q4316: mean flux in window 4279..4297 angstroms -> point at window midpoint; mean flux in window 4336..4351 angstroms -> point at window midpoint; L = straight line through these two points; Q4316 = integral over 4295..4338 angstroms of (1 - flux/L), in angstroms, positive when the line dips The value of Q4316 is 1.7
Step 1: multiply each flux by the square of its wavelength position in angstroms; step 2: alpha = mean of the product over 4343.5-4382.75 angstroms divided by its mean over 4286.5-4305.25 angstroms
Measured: 1.39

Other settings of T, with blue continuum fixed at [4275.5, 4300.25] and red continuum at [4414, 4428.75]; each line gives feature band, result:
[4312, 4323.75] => -0.07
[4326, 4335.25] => -0.06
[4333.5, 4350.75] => 0.02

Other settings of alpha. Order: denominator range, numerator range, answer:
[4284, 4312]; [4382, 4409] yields 1.29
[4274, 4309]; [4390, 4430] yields 1.35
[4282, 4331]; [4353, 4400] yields 1.20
